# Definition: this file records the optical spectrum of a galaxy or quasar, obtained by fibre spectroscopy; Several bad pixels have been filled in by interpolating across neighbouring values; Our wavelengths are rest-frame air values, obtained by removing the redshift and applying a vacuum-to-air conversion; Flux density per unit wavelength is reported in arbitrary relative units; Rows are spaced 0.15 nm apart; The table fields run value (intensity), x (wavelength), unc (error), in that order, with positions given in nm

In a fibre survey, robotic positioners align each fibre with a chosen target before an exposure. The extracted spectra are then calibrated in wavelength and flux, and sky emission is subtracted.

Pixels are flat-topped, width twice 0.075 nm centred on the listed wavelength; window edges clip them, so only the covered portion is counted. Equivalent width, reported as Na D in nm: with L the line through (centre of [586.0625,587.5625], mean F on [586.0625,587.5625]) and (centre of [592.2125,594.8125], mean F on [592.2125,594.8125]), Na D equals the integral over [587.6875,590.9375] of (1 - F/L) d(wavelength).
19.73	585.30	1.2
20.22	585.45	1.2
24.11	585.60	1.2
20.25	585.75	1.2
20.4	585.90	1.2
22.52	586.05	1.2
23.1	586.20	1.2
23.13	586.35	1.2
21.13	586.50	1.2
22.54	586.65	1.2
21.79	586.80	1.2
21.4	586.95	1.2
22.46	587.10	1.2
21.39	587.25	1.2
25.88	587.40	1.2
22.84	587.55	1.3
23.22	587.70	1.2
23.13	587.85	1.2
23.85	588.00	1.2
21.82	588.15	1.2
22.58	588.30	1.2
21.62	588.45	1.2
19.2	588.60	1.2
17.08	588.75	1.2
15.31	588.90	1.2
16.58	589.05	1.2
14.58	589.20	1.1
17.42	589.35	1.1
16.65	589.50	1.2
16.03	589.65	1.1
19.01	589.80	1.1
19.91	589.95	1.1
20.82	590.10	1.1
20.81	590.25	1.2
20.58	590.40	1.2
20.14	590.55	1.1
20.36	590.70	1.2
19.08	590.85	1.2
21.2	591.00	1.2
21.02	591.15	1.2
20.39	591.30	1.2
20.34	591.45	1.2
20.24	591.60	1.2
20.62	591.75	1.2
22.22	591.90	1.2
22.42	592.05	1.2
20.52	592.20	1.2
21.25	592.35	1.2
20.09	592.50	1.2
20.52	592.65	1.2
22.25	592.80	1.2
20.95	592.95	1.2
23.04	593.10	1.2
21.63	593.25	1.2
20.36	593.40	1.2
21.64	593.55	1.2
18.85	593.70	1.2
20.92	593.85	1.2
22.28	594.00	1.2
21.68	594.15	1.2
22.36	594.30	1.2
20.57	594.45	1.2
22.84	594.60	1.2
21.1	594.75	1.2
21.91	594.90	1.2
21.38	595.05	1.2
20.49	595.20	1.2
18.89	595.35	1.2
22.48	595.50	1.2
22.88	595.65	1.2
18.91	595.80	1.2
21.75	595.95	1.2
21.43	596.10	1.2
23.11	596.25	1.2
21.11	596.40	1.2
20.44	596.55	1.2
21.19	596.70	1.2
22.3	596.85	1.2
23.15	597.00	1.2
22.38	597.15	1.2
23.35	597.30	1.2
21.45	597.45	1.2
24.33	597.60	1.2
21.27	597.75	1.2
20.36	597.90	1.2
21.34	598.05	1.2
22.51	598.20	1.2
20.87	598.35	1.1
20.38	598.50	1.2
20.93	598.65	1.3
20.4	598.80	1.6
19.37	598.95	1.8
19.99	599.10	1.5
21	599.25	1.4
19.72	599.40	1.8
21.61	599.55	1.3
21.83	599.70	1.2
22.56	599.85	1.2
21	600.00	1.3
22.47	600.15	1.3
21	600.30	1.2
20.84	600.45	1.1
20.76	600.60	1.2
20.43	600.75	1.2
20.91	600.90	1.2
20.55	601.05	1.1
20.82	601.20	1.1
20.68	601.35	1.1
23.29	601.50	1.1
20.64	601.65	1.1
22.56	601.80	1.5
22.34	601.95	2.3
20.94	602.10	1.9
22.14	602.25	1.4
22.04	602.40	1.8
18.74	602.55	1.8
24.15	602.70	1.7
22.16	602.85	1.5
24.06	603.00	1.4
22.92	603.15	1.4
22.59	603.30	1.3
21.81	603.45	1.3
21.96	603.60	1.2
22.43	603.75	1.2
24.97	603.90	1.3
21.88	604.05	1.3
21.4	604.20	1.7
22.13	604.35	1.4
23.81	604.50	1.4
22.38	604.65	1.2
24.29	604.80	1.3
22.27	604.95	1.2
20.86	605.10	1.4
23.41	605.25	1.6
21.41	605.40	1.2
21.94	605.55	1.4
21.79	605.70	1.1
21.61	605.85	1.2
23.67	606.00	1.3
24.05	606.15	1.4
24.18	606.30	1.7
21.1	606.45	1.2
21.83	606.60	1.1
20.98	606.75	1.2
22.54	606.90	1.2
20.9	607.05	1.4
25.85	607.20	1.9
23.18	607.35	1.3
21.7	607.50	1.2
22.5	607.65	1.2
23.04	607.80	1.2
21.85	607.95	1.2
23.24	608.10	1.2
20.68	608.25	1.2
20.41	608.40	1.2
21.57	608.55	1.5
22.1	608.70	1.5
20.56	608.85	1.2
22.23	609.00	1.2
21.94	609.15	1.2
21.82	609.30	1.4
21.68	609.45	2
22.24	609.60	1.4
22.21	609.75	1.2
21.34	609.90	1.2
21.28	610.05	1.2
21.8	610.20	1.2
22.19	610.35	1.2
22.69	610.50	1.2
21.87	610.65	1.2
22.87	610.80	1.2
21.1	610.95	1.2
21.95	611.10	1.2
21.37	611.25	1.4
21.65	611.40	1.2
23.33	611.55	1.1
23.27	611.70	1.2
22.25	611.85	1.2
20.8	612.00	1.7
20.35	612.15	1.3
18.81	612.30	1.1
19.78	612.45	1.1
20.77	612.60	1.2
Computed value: 0.39 nm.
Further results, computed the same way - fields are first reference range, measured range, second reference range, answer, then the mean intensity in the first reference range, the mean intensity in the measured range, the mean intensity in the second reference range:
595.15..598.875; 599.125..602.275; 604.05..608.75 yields 0.08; 21.5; 21.3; 22.3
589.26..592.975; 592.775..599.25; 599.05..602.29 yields -0.21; 20.2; 21.4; 21.3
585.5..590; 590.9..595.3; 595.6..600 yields -0.02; 20.7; 21.2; 21.4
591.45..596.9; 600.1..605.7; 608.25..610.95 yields -0.12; 21.3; 22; 21.8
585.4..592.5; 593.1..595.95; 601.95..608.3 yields 0.01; 20.7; 21.2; 22.4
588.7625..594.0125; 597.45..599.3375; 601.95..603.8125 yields 0.02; 19.9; 21.1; 22.2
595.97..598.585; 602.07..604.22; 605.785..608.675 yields -0.02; 21.8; 22.3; 22.4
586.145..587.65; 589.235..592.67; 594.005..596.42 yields 0.32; 22.6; 20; 21.5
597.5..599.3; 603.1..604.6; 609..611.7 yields -0.08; 21.1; 22.6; 22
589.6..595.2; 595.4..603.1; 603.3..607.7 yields 0.08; 20.9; 21.5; 22.5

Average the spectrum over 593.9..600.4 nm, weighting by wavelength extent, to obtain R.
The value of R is 21.4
